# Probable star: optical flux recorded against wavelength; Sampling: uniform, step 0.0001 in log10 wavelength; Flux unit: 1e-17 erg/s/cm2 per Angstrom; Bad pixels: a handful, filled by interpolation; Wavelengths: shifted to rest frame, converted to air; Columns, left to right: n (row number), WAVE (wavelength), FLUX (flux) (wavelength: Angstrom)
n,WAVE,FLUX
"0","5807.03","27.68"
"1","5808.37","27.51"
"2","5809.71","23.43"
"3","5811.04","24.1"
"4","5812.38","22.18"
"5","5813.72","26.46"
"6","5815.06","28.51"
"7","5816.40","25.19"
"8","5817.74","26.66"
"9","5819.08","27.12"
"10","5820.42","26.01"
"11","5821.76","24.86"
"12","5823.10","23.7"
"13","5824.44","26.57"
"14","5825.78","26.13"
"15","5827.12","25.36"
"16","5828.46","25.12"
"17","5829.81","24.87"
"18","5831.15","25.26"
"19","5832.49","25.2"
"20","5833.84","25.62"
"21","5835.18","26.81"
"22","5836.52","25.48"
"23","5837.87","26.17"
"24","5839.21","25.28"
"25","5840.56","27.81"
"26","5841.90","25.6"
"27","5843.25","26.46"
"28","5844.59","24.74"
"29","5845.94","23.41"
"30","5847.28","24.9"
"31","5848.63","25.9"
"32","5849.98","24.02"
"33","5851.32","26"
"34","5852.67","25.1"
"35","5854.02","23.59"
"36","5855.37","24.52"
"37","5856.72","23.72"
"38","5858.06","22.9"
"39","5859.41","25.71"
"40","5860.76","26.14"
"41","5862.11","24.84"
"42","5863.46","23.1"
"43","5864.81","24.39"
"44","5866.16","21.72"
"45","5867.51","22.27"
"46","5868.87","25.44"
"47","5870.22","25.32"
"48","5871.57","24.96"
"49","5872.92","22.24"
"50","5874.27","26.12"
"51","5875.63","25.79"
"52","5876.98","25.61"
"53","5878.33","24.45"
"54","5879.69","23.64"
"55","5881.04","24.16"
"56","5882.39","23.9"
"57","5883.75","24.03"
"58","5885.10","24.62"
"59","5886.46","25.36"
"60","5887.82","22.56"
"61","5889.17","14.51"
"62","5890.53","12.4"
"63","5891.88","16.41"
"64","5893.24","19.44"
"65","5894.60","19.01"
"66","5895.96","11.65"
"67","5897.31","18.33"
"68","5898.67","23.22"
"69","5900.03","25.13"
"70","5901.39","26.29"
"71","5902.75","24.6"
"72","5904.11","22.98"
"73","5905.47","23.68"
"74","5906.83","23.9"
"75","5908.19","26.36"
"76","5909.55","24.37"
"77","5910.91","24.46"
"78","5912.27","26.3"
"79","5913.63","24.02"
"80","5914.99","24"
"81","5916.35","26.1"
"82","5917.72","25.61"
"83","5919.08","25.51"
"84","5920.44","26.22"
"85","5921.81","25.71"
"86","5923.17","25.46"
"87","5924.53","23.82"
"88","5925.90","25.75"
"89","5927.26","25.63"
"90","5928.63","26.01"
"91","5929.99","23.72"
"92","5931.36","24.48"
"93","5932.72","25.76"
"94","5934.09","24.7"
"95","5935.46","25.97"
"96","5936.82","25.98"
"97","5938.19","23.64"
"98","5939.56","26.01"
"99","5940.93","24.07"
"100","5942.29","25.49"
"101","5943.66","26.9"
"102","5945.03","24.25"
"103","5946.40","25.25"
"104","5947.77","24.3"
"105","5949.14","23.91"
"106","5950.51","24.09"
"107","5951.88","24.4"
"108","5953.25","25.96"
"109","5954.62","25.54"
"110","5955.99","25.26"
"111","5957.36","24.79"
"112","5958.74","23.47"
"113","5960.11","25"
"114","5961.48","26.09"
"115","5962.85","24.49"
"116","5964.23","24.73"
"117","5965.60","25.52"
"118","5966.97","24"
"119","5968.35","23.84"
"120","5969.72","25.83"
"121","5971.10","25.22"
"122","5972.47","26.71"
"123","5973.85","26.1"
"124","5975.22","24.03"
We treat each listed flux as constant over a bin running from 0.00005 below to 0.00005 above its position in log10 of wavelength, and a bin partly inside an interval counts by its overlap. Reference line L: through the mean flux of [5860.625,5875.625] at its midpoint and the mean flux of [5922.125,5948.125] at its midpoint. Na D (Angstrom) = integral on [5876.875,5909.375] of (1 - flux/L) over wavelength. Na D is 3.5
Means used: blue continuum 24.2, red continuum 25.1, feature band 21.9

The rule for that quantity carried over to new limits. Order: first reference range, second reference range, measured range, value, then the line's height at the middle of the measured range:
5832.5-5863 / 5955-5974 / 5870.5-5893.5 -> 2.46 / 25.2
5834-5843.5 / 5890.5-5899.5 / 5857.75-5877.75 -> -2.48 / 21.8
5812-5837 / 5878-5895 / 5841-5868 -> -1.20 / 23.4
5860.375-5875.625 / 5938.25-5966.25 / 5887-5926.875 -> 3.02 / 24.6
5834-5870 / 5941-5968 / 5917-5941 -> -0.36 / 24.9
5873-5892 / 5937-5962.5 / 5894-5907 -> 0.78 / 23.2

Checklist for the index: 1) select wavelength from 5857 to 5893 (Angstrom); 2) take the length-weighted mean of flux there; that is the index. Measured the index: 23.1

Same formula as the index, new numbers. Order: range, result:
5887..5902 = 19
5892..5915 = 22.6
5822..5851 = 25.5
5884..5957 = 23.8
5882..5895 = 20.2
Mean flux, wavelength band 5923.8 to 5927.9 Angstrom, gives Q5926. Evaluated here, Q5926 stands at 25.1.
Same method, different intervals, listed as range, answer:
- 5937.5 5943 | 24.8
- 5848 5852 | 25.3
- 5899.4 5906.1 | 24.5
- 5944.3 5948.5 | 24.6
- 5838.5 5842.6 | 26.2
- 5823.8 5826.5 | 26.4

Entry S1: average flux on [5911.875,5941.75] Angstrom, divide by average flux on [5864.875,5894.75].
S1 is 1.12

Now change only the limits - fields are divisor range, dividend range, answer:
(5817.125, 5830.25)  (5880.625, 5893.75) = 0.81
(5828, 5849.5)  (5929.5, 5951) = 0.98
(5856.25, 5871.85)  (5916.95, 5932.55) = 1.04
